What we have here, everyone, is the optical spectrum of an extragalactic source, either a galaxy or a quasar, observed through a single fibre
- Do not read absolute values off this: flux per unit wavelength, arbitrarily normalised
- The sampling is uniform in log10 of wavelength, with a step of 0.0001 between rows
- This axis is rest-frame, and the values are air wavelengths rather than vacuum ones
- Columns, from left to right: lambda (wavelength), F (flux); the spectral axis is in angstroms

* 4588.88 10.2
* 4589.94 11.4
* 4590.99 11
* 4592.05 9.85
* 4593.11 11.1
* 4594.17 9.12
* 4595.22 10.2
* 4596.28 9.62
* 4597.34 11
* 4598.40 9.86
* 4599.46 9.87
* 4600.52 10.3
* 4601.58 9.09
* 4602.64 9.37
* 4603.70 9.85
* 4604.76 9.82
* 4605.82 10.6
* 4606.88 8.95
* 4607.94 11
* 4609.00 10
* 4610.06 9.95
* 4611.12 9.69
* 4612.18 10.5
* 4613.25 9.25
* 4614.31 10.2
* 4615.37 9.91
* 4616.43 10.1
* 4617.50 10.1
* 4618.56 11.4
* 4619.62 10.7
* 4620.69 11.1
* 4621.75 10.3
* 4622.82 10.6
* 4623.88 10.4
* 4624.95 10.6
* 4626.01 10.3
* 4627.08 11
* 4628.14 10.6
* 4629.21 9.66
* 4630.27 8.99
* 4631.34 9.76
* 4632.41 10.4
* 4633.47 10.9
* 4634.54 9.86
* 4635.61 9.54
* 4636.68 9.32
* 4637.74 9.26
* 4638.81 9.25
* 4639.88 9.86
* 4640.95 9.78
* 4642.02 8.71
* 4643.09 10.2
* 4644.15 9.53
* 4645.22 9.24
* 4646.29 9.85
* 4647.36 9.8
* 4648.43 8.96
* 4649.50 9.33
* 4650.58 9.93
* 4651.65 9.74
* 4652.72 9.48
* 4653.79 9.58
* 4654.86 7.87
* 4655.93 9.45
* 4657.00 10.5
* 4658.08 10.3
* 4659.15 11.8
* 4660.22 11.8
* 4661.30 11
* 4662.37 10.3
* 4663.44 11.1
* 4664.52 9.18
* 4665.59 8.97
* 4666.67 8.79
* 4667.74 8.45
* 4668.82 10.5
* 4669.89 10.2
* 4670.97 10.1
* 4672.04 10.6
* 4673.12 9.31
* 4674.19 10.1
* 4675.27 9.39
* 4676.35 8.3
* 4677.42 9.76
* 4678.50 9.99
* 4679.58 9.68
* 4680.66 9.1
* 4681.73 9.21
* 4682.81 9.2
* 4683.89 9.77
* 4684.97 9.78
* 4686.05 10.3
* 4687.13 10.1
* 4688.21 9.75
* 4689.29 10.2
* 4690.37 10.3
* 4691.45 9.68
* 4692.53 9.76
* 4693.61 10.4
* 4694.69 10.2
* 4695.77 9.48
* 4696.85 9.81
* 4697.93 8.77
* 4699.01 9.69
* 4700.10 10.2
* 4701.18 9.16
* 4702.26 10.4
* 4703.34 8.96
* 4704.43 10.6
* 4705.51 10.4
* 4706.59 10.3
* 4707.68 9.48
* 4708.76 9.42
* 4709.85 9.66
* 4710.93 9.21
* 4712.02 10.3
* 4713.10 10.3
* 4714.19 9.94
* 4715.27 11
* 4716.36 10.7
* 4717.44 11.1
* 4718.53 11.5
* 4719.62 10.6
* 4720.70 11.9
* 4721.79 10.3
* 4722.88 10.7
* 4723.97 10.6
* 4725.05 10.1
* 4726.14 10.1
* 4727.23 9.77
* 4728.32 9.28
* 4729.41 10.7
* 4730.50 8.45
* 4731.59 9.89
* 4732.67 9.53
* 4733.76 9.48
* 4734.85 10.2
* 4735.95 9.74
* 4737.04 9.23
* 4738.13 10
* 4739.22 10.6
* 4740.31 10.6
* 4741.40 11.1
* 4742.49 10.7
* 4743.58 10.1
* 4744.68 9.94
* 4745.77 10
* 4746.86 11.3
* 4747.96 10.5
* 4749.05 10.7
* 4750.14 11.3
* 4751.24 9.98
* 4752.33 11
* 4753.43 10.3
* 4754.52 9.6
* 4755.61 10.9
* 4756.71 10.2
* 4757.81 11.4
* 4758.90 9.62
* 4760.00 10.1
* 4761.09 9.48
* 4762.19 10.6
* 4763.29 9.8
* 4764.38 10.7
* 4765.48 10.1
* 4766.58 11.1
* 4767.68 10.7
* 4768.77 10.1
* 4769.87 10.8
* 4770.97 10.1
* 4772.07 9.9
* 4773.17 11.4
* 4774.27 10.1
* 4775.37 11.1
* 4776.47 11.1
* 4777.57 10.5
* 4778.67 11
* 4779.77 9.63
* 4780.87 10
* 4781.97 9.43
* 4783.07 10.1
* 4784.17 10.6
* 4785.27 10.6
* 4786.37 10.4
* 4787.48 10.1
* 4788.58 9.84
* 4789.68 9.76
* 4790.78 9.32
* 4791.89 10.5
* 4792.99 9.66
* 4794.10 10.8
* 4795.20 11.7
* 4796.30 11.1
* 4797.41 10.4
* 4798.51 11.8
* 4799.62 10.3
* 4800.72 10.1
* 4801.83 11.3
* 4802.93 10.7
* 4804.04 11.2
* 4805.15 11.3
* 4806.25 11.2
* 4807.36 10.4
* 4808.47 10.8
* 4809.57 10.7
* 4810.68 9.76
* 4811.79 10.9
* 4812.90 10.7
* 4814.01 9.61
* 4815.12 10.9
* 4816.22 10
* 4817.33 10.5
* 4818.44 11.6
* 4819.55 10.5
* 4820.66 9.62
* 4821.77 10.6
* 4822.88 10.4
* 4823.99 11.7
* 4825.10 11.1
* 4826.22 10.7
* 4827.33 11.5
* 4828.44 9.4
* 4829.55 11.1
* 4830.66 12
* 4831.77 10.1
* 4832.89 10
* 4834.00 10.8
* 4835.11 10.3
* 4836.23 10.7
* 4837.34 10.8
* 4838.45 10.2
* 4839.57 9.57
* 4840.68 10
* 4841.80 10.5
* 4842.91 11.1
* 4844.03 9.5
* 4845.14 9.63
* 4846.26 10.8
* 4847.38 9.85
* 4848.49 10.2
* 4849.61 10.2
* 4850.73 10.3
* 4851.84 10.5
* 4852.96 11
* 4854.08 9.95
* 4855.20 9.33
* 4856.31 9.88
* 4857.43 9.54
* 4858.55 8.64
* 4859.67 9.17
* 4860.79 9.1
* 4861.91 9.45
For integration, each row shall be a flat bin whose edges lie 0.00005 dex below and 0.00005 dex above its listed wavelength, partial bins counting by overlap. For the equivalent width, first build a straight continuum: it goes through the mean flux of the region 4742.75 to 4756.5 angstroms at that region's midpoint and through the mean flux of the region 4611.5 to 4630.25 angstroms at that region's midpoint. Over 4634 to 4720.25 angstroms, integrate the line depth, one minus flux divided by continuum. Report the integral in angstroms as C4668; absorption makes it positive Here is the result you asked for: 4.61 angstroms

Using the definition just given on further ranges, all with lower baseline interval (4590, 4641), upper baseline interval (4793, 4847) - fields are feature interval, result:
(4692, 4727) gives 0.6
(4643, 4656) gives 1.0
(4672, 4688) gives 1.0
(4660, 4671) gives 0.3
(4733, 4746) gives 0.3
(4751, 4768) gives 0.2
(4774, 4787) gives 0.2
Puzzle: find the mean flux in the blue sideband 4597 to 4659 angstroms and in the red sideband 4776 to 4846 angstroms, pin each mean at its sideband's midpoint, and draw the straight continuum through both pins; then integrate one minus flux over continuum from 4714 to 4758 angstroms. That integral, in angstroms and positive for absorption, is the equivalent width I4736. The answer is -0.4 angstroms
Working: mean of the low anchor 9.93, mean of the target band 10.4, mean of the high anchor 10.5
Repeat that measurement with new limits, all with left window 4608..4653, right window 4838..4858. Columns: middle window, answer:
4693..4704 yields 0.3 angstroms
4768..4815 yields -2.0 angstroms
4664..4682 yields 0.9 angstroms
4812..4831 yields -1.1 angstroms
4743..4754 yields -0.5 angstroms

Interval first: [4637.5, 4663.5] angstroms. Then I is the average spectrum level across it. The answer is 9.85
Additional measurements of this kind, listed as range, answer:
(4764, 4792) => 10.3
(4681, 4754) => 10.1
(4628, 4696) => 9.78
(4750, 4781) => 10.4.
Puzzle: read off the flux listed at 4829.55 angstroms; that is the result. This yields 11.1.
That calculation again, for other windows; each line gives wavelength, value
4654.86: 7.87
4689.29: 10.2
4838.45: 10.2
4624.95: 10.6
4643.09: 10.2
